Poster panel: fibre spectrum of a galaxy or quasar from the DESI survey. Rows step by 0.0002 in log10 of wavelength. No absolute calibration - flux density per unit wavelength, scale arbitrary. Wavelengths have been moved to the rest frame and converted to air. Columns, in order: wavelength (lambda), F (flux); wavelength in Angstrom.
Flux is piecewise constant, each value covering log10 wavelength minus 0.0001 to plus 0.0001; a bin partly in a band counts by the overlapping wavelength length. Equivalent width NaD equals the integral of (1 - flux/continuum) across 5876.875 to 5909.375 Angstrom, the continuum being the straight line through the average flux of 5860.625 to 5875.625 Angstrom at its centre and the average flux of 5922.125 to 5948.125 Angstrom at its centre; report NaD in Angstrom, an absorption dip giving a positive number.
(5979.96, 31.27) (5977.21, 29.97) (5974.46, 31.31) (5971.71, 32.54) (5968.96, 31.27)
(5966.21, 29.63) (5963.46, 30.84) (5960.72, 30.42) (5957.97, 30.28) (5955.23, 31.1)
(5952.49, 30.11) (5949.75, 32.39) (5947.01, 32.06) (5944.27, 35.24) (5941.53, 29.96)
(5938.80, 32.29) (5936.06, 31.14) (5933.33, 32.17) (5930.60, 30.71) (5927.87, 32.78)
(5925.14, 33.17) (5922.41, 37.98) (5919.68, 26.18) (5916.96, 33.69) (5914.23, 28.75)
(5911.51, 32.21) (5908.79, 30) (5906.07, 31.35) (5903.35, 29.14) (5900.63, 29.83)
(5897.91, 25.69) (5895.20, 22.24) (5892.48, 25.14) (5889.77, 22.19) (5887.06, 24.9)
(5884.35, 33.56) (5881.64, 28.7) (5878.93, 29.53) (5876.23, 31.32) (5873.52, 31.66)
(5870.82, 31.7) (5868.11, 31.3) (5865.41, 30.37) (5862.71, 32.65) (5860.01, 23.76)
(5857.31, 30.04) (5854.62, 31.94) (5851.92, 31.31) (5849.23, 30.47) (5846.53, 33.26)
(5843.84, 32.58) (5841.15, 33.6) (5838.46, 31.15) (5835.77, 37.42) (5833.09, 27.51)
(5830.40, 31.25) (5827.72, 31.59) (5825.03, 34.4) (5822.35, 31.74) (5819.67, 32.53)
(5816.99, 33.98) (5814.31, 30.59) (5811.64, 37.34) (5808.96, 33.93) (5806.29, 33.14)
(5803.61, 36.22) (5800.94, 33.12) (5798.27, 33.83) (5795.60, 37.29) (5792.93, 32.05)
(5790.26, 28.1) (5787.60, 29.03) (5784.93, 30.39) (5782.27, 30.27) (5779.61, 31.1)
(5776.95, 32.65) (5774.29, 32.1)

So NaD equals 4.0 Angstrom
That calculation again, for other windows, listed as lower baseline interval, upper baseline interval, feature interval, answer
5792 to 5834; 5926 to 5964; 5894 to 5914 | 2.1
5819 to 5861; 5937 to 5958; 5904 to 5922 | 0.6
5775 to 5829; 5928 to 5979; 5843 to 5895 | 4.0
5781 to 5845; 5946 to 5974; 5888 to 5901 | 2.9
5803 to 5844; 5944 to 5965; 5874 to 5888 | 1.0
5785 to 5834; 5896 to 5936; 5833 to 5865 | 0.6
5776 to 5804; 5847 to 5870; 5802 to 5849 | -2.8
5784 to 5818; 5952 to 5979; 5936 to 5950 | -0.5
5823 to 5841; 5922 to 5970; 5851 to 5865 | 1.0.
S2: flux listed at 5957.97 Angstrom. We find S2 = 30.28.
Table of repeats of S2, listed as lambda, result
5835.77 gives 37.42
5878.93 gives 29.53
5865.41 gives 30.37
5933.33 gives 32.17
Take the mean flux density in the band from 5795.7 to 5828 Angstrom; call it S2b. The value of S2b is 33.7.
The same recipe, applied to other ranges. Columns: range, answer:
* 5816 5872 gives 31.6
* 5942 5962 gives 31.6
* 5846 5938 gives 30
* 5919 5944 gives 32.1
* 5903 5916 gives 30.5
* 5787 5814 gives 33.4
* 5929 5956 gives 31.7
